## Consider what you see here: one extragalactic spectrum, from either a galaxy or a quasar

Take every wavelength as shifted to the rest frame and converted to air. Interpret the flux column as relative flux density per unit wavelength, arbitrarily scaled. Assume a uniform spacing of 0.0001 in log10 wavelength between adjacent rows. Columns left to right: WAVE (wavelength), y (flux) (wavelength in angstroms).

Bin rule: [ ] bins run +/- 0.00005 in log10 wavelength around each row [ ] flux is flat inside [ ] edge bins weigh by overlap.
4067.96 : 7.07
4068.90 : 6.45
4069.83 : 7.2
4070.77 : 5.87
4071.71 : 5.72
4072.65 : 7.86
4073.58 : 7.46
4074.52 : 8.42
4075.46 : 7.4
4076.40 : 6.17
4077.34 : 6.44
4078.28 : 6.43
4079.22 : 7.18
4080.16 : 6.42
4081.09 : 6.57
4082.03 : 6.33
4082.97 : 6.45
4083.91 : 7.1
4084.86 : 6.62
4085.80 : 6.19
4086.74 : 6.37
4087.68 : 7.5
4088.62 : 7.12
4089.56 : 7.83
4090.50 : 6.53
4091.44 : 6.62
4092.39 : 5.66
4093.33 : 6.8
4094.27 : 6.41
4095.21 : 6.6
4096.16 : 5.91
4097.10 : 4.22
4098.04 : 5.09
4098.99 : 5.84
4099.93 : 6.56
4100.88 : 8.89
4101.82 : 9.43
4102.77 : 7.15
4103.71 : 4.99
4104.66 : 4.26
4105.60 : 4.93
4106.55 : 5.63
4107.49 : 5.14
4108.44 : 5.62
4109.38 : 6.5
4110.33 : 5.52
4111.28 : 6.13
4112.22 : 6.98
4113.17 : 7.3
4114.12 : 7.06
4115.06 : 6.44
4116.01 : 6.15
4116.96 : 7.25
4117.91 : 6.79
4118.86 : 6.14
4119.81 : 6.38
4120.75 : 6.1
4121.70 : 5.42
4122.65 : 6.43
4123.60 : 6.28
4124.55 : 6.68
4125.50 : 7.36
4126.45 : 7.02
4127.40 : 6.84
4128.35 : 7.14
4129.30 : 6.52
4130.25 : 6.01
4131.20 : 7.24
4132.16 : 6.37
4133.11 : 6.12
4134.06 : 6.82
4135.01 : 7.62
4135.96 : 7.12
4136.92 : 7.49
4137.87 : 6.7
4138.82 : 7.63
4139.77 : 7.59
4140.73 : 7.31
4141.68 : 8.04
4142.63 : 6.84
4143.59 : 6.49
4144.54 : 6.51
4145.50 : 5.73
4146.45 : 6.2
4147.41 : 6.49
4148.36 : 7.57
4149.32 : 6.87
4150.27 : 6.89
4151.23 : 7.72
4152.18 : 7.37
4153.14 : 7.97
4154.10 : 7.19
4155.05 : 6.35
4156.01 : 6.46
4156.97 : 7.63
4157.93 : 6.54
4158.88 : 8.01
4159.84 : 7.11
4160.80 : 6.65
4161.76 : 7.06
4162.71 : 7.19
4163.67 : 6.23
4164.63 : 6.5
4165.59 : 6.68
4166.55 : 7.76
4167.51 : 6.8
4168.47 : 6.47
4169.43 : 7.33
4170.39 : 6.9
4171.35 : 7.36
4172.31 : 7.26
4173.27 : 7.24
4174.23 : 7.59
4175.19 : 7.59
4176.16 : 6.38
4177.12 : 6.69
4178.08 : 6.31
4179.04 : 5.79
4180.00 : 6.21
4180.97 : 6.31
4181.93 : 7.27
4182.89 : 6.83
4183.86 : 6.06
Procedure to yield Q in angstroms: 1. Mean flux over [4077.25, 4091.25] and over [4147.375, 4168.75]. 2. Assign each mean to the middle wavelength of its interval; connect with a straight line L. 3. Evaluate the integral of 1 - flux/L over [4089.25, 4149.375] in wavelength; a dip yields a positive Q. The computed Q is 3.0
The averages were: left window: 6.75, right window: 7.04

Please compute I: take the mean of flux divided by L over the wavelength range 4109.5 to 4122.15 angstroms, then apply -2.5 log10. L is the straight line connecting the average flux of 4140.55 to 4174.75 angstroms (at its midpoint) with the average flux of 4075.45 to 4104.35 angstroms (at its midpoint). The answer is 0.05 mag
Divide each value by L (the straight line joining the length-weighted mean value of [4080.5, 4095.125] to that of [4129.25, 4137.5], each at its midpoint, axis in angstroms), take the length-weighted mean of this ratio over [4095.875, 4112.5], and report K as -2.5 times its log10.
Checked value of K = 0.12 mag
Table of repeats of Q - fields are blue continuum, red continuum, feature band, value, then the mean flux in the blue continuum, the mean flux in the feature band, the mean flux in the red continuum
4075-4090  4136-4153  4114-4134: 1.1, 6.76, 6.56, 7.05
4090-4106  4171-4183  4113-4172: -2.7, 6.24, 6.87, 6.83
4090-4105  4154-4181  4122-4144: -1.1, 6.33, 6.93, 6.89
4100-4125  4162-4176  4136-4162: -0.9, 6.37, 7.05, 7.05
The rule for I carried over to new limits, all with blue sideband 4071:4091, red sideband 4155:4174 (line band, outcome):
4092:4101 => 0.131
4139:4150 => 0.010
